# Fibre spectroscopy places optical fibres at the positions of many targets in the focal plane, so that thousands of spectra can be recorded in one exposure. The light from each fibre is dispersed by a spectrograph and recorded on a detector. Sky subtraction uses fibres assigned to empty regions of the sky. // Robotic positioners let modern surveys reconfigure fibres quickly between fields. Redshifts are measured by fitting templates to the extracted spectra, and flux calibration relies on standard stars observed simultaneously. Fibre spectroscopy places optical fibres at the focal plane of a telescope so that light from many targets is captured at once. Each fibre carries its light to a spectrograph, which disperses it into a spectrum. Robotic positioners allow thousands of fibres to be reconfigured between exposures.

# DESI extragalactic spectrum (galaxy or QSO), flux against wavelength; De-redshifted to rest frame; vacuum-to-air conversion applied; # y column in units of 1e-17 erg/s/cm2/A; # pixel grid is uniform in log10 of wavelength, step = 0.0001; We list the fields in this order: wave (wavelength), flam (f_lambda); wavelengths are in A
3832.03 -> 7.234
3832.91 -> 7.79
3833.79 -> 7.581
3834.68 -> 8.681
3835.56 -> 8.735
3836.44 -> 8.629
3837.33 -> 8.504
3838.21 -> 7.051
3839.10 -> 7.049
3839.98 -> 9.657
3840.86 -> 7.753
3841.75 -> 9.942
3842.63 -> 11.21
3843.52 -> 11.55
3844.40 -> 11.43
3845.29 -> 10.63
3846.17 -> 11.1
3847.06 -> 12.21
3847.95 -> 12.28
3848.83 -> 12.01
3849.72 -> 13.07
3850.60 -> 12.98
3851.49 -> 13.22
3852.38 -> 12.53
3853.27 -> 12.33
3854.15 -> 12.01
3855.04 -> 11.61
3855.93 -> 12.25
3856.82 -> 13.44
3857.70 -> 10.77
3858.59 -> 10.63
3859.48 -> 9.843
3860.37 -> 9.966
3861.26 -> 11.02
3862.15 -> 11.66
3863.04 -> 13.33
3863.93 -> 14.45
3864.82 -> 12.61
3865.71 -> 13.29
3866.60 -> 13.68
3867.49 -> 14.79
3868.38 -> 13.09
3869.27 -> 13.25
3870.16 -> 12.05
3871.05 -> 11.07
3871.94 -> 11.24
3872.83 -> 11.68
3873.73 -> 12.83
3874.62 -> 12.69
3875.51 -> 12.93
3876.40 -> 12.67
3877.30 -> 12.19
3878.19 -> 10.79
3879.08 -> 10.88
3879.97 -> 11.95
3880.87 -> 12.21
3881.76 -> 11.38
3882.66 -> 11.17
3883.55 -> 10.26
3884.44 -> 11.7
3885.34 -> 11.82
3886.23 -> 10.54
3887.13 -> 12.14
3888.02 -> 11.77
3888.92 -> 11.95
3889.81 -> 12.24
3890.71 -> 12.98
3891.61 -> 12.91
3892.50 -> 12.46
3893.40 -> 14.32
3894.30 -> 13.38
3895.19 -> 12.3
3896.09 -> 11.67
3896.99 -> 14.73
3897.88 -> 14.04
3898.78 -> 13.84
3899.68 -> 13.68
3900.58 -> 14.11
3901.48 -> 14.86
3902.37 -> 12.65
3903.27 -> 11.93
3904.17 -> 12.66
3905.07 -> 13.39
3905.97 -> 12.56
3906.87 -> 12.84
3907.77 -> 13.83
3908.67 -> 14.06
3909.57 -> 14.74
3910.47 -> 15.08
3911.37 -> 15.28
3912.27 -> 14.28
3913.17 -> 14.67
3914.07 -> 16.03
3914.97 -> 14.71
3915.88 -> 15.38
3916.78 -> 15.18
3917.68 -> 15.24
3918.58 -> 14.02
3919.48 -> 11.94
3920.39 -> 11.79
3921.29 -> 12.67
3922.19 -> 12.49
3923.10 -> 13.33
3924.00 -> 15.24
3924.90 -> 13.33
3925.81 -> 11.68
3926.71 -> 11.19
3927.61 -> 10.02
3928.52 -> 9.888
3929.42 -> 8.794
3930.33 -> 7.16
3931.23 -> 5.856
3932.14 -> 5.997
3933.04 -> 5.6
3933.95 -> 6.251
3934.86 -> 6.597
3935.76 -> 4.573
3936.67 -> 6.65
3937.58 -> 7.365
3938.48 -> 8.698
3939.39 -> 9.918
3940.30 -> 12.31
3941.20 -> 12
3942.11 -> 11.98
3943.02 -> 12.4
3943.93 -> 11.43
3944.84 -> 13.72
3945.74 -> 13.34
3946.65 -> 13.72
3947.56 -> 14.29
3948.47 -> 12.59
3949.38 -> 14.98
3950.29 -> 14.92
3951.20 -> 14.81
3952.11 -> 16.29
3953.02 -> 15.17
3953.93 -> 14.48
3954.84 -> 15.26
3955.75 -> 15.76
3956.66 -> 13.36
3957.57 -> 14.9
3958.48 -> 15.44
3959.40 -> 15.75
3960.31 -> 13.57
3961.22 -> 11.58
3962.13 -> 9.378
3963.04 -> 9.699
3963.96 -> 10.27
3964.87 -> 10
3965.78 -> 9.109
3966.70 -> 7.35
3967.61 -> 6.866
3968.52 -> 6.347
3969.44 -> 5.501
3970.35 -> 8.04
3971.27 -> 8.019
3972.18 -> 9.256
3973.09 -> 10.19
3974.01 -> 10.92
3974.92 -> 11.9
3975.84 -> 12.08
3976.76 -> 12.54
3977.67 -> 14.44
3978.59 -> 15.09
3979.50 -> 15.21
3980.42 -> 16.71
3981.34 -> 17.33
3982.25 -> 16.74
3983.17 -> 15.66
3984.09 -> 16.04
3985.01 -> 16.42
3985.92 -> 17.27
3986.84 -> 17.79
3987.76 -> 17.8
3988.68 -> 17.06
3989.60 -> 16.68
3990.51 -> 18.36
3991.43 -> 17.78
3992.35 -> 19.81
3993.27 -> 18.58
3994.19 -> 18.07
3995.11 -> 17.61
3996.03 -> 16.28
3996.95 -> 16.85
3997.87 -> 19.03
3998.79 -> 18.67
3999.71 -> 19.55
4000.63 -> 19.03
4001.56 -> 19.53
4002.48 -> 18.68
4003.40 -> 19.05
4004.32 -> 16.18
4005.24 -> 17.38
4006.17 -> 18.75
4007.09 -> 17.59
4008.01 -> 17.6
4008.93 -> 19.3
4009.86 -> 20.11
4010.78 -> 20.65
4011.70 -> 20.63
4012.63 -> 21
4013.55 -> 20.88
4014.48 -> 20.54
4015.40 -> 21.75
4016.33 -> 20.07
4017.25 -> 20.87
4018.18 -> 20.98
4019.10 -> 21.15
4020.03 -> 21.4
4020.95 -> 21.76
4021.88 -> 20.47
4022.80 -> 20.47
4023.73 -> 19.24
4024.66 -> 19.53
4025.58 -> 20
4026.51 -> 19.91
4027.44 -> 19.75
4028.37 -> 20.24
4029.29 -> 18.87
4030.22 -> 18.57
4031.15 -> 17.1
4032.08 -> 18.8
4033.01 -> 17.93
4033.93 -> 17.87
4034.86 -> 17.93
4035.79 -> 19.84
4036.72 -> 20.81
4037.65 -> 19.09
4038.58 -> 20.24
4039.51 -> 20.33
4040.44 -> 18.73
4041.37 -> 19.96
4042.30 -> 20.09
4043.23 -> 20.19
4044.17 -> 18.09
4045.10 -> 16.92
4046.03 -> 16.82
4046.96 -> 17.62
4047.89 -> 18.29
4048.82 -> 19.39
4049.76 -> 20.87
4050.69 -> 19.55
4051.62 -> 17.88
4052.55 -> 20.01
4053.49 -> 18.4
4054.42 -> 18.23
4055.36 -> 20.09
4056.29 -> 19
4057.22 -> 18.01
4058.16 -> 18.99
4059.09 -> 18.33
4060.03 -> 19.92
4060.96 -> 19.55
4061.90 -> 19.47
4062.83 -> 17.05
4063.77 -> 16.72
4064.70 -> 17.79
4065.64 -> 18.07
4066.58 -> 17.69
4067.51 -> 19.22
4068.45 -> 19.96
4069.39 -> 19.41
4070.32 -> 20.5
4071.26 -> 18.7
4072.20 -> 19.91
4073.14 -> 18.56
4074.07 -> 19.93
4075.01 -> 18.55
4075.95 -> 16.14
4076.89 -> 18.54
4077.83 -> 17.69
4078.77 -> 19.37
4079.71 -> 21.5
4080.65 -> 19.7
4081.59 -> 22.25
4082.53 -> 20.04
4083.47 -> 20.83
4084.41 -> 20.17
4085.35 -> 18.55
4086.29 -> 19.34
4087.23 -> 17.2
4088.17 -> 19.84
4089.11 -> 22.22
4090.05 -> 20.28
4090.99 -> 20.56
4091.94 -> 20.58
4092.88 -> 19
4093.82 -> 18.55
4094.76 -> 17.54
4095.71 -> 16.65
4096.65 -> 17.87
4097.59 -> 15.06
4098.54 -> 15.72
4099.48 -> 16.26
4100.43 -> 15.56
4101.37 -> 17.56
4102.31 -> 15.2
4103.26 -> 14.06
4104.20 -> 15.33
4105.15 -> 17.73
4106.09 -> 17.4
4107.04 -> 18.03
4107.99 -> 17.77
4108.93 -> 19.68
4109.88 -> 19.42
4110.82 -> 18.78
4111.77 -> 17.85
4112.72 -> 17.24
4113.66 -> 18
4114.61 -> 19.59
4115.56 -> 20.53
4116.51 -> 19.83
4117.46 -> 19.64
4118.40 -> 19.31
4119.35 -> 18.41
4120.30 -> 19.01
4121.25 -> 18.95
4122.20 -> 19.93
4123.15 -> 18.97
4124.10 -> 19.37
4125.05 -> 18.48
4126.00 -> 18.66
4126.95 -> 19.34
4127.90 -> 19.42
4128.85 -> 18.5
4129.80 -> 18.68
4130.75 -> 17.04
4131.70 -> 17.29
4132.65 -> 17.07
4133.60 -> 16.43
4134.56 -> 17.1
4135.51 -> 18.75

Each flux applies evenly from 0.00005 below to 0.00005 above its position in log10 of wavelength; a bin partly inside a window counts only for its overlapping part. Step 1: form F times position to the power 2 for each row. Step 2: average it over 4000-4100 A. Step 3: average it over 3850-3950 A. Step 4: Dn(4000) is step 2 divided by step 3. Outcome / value 1.7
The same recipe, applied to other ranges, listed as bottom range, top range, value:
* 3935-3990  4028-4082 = 1.57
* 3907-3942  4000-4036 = 1.79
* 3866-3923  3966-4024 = 1.36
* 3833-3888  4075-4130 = 1.84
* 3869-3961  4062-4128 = 1.64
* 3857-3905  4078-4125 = 1.68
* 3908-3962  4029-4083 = 1.63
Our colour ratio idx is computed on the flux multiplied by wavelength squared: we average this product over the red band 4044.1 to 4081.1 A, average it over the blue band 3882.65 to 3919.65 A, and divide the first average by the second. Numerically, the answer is 1.52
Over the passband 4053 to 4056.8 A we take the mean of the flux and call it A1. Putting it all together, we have 18.9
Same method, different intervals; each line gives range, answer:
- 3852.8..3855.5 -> 12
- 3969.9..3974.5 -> 9.32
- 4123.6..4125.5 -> 18.9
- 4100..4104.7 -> 15.6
